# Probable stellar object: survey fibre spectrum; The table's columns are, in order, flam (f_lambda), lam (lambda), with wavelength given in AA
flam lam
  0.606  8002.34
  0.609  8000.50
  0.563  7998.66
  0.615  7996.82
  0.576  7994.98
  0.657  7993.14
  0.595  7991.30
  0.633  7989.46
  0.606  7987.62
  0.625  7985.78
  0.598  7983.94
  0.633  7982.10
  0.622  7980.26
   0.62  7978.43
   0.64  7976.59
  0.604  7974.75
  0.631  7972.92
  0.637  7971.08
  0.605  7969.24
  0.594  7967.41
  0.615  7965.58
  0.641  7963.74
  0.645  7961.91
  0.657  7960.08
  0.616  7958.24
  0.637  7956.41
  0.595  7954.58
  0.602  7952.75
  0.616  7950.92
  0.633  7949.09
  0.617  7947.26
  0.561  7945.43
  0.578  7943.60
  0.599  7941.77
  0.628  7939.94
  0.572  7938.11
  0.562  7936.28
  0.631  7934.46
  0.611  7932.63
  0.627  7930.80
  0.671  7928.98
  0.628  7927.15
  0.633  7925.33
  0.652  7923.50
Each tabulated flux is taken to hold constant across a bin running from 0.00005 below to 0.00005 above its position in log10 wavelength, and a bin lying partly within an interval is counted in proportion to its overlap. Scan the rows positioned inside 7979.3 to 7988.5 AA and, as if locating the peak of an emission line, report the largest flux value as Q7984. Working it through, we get 0.633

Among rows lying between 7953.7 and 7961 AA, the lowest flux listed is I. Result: 0.595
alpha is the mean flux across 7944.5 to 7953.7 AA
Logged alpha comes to 0.606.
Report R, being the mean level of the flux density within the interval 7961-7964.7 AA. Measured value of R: 0.642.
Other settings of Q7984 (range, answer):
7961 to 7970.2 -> 0.645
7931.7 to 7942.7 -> 0.631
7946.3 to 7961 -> 0.657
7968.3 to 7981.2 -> 0.64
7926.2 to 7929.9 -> 0.671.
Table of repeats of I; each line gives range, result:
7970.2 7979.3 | 0.604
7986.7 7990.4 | 0.606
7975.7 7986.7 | 0.598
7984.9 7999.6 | 0.563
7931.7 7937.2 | 0.562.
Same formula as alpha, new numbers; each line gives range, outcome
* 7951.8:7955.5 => 0.599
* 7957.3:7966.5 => 0.635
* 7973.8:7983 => 0.624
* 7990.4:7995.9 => 0.61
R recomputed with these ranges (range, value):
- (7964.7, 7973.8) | 0.616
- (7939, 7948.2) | 0.596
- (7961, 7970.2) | 0.62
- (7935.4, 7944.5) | 0.587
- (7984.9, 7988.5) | 0.615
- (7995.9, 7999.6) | 0.59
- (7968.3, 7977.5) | 0.623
